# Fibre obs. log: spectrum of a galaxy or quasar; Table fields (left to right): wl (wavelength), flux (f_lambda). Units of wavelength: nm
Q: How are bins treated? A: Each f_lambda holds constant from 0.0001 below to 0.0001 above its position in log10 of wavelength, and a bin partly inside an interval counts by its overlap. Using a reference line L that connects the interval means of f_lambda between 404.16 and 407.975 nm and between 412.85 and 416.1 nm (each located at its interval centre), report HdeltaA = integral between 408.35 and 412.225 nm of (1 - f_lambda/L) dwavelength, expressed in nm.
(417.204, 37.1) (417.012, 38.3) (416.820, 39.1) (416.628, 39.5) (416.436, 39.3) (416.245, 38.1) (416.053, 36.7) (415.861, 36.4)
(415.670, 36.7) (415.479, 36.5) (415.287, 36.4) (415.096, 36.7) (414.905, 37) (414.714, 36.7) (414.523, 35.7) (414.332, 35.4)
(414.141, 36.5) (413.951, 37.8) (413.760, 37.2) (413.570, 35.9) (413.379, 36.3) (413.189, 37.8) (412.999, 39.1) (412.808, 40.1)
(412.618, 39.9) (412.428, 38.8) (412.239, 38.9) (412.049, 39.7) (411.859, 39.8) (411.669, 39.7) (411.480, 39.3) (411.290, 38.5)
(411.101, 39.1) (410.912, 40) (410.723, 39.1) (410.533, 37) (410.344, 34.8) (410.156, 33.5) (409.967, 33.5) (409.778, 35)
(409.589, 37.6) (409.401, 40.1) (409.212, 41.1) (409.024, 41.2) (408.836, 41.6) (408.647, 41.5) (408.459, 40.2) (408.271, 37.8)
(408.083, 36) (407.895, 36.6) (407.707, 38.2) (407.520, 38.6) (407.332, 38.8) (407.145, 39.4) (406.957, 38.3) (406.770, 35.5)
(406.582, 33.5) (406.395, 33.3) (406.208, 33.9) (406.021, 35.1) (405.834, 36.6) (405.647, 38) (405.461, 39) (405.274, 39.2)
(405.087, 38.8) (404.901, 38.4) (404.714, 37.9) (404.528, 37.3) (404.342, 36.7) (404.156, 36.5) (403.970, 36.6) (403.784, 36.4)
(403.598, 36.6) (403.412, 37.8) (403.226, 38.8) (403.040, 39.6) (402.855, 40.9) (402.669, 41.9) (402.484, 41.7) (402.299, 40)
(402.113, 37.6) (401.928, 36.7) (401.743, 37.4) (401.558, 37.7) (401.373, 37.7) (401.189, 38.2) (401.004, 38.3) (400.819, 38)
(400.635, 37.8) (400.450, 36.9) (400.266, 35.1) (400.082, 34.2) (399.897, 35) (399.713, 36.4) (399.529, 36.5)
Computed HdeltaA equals -0.17 nm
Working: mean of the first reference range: 37.1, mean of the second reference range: 36.8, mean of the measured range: 38.6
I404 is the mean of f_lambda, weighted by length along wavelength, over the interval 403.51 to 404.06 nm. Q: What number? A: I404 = 36.5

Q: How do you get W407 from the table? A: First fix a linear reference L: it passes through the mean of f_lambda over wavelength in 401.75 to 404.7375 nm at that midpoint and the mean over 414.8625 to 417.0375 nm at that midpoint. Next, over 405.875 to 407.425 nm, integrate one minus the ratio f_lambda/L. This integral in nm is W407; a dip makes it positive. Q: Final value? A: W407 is 0.09 nm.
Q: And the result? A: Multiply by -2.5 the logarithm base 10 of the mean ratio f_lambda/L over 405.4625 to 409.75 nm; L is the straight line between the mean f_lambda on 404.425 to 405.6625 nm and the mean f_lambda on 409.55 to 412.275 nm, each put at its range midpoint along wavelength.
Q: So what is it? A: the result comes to 0.01 mag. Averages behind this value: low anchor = 38.4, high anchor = 37.7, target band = 37.8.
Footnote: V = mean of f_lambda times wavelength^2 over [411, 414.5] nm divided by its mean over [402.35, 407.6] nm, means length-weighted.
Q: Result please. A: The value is 1.05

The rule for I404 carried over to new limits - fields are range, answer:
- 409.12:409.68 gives 39.6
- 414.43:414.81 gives 36.2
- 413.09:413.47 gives 37.1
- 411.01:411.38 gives 38.8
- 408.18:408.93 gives 40.3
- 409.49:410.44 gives 34.9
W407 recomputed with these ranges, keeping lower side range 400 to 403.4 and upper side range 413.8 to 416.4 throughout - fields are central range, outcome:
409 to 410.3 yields 0.01 nm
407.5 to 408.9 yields -0.05 nm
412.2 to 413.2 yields -0.06 nm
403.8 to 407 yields 0.10 nm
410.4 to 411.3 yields -0.03 nm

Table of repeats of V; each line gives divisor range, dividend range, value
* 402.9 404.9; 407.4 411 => 1.04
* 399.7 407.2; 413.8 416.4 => 1.04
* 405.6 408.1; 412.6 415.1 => 1.05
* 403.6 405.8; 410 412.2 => 1.04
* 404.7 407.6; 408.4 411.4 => 1.05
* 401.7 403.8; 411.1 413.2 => 1.06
